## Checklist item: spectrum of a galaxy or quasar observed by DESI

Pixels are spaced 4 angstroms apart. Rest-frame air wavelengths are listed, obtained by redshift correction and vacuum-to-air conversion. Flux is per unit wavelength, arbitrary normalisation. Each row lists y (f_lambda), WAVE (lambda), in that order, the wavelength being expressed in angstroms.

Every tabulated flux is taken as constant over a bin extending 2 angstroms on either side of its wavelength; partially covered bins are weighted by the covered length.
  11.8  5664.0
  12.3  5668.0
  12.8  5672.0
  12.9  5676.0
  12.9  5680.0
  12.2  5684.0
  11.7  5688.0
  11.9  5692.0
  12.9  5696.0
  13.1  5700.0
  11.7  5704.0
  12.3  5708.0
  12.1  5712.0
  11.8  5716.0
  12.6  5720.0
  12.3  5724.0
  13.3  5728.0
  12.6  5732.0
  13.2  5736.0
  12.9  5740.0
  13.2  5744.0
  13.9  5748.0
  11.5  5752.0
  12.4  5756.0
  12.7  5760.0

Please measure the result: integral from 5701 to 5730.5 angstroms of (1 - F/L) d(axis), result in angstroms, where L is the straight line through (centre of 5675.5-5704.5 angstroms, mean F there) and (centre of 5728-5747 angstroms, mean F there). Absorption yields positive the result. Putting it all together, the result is 1.0 angstroms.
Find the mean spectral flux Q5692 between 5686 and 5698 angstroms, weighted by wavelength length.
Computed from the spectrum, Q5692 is 12.2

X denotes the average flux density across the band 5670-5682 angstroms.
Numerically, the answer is 12.9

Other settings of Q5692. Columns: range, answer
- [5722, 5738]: 12.8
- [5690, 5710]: 12.4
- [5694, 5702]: 13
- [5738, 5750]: 13.3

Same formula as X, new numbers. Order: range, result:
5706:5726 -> 12.2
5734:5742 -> 13.1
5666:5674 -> 12.6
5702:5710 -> 12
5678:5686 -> 12.6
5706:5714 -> 12.2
